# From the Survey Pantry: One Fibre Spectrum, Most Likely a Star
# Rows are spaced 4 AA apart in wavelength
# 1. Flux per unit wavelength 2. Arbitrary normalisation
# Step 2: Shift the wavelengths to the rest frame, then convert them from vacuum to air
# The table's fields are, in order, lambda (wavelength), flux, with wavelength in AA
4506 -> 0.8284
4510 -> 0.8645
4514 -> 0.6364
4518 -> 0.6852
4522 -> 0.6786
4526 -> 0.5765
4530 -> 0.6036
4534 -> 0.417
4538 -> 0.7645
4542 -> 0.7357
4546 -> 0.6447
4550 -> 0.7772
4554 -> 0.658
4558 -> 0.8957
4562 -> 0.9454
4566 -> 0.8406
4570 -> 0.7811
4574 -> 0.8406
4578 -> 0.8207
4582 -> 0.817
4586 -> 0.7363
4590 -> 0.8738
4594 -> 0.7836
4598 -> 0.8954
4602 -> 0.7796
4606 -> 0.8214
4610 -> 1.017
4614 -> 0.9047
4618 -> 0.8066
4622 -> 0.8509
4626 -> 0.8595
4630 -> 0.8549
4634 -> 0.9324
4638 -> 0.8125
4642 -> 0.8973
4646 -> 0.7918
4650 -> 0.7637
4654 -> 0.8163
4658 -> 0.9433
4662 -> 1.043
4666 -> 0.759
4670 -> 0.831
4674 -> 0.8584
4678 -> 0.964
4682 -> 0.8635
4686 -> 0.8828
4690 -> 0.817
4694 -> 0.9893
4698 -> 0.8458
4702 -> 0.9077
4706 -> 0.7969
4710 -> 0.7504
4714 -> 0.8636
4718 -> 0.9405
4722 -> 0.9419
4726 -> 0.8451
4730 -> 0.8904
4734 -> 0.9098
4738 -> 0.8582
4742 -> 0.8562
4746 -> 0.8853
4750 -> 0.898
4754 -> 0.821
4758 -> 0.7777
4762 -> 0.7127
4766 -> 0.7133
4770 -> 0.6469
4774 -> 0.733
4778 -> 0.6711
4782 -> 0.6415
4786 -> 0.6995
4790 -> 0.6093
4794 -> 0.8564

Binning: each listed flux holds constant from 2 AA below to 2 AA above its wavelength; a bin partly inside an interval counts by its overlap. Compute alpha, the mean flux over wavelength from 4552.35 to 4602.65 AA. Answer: 0.823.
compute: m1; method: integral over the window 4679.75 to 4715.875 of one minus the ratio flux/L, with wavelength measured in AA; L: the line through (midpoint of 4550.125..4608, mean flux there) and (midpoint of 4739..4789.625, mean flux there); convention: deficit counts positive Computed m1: -3.81 AA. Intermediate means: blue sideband 0.819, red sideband 0.752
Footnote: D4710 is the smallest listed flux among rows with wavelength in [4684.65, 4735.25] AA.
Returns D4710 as 0.7504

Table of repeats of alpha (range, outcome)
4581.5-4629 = 0.847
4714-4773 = 0.835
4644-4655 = 0.788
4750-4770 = 0.759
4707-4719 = 0.84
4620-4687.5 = 0.866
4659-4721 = 0.876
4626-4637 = 0.88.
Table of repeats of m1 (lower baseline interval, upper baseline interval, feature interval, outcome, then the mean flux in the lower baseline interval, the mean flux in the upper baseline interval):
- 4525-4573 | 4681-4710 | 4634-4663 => -1.6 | 0.726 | 0.864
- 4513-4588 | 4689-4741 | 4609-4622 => -1.7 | 0.73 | 0.874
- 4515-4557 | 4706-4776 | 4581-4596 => -2.1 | 0.659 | 0.825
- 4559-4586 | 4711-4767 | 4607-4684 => -2.7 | 0.835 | 0.852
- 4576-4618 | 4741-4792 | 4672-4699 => -3.4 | 0.843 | 0.741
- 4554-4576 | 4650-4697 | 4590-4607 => 0.6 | 0.842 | 0.882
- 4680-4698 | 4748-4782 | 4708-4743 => -2.6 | 0.883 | 0.741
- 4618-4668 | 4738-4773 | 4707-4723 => -1.0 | 0.858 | 0.791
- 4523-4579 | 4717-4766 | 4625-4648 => -2.1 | 0.733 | 0.854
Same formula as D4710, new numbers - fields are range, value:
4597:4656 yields 0.7637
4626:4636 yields 0.8549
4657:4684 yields 0.759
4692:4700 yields 0.8458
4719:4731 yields 0.8451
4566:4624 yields 0.7363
